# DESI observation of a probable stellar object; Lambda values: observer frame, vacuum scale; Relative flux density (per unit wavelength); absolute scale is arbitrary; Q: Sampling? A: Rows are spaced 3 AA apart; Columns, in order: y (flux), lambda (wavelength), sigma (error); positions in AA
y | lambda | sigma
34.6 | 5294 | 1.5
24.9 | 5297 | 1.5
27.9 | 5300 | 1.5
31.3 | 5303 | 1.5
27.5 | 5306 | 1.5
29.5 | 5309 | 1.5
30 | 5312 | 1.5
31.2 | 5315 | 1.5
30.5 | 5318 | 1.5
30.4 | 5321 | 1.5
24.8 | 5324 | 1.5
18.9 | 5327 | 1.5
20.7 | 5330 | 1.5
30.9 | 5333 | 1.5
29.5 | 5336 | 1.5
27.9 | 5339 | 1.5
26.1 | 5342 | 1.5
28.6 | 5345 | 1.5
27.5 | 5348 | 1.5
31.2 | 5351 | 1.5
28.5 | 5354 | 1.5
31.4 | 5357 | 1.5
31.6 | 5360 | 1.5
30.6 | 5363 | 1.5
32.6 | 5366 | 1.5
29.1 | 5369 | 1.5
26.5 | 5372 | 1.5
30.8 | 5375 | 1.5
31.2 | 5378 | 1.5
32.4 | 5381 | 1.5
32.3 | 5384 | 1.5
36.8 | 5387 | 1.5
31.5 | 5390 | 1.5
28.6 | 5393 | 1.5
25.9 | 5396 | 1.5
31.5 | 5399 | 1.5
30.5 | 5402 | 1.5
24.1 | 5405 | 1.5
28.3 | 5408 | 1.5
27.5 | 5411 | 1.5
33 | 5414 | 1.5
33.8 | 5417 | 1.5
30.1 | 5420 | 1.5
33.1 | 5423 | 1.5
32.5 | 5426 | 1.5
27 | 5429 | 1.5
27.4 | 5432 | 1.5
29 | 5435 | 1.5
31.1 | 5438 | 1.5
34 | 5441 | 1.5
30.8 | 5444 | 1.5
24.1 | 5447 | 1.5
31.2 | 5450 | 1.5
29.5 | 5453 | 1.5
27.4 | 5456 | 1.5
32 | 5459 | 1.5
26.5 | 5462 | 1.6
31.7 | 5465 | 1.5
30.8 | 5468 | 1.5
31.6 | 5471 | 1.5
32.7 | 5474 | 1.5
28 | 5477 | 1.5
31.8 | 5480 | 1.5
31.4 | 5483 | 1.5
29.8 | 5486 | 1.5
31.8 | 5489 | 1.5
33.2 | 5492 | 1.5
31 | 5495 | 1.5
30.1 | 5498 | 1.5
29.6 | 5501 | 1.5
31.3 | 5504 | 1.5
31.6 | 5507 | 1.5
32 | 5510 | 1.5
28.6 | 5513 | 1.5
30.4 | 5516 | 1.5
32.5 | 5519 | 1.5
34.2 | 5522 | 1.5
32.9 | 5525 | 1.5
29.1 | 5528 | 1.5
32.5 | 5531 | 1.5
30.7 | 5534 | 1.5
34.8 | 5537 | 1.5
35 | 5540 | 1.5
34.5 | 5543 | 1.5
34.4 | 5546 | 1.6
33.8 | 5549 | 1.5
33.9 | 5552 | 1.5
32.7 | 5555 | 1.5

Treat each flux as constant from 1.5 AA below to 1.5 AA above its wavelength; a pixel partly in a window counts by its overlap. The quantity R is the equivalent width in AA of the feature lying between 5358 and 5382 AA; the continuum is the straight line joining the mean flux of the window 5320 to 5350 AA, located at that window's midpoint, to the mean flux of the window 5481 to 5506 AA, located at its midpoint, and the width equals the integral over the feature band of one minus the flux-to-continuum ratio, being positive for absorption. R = -2.7 AA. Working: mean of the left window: 26.5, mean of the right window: 31.1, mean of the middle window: 30.6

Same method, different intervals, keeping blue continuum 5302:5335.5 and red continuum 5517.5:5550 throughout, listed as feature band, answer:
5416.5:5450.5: 0.5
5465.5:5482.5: 0.3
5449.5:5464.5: 0.9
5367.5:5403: -1.4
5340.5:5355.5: 0.1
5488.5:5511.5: 0.7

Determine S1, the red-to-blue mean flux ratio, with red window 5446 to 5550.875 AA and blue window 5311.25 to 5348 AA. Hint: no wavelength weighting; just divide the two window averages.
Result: 1.14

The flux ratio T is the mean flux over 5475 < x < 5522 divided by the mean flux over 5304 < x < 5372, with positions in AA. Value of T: 1.09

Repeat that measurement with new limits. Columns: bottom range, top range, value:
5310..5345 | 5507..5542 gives 1.17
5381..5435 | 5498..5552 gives 1.06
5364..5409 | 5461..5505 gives 1.02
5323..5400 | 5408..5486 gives 1.04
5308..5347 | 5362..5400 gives 1.11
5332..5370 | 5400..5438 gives 1.00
